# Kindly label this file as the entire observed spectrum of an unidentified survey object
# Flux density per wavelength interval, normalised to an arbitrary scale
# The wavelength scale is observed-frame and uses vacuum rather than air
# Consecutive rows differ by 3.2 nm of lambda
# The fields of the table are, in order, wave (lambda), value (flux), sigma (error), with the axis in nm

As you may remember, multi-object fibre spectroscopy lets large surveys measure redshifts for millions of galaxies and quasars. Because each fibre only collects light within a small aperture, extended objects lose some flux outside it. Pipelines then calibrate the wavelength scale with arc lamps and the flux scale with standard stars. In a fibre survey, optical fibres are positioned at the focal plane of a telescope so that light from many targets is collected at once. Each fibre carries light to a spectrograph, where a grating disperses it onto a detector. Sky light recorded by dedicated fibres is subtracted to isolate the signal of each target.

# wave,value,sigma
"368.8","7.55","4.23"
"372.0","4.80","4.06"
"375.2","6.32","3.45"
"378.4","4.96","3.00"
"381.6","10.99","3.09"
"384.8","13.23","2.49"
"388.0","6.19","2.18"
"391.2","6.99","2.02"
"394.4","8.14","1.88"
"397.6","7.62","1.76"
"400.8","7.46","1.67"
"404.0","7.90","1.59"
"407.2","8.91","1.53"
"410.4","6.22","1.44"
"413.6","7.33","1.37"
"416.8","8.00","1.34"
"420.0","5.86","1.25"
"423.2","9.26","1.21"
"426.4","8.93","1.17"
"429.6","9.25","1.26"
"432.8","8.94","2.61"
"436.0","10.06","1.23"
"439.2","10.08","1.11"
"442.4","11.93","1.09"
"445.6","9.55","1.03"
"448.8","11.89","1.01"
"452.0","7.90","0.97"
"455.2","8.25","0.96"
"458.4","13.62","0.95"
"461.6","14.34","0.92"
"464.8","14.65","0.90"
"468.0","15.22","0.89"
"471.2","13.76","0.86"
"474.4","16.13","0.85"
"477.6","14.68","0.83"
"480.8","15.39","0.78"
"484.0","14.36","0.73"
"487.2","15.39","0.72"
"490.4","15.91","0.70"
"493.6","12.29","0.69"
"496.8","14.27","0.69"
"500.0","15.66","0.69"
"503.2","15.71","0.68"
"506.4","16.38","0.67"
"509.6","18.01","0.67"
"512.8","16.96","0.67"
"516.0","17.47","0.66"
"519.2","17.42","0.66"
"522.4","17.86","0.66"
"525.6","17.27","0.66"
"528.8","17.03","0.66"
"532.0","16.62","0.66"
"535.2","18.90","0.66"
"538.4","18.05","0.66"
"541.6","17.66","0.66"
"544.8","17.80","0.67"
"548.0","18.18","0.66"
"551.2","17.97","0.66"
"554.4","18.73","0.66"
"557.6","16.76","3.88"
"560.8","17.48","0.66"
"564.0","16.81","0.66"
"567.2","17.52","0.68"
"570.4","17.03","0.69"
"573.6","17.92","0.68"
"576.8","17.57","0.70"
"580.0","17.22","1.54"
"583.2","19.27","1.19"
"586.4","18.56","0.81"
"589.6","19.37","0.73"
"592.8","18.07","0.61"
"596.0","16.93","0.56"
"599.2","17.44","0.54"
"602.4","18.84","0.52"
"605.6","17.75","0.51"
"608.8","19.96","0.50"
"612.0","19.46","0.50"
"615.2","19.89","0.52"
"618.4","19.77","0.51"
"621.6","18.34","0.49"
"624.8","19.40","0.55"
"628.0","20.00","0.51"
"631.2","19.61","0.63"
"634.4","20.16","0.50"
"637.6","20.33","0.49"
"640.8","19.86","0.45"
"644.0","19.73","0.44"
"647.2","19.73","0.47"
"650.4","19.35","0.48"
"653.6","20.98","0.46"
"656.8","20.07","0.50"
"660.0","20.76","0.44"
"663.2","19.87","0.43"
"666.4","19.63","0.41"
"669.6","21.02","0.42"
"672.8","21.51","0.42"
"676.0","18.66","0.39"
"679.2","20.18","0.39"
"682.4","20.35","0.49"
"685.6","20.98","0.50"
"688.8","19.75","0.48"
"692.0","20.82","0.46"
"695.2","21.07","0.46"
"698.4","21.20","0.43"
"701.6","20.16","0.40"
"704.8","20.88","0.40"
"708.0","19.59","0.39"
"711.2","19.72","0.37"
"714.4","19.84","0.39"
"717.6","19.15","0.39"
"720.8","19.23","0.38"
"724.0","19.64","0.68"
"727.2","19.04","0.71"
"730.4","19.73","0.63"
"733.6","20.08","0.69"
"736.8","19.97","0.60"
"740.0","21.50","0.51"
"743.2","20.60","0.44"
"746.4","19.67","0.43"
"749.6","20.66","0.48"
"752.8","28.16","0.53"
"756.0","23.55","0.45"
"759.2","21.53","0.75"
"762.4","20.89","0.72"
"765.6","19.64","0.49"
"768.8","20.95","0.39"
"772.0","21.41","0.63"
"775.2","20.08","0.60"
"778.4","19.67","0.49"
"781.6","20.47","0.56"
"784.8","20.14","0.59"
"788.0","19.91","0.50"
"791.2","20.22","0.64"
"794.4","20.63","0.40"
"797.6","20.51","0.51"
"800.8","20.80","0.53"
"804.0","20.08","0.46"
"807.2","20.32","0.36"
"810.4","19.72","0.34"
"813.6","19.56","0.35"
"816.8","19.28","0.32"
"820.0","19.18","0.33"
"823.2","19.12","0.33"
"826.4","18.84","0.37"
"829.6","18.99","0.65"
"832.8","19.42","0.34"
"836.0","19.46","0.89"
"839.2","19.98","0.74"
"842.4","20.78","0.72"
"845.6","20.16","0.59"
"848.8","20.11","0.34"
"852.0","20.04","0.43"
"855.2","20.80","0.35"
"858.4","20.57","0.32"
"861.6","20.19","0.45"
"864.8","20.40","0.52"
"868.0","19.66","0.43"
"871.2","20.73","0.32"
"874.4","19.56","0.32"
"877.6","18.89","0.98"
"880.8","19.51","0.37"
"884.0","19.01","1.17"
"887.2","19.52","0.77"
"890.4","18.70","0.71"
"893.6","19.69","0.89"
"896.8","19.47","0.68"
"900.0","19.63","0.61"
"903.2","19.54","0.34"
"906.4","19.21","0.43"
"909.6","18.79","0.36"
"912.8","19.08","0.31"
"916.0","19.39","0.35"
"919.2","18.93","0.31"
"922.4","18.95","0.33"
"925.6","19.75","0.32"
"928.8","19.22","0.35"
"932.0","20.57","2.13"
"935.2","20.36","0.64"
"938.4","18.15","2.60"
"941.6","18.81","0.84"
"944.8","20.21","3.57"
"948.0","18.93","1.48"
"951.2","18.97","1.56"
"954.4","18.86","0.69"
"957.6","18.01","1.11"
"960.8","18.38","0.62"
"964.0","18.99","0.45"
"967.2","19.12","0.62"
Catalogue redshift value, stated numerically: 0.147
